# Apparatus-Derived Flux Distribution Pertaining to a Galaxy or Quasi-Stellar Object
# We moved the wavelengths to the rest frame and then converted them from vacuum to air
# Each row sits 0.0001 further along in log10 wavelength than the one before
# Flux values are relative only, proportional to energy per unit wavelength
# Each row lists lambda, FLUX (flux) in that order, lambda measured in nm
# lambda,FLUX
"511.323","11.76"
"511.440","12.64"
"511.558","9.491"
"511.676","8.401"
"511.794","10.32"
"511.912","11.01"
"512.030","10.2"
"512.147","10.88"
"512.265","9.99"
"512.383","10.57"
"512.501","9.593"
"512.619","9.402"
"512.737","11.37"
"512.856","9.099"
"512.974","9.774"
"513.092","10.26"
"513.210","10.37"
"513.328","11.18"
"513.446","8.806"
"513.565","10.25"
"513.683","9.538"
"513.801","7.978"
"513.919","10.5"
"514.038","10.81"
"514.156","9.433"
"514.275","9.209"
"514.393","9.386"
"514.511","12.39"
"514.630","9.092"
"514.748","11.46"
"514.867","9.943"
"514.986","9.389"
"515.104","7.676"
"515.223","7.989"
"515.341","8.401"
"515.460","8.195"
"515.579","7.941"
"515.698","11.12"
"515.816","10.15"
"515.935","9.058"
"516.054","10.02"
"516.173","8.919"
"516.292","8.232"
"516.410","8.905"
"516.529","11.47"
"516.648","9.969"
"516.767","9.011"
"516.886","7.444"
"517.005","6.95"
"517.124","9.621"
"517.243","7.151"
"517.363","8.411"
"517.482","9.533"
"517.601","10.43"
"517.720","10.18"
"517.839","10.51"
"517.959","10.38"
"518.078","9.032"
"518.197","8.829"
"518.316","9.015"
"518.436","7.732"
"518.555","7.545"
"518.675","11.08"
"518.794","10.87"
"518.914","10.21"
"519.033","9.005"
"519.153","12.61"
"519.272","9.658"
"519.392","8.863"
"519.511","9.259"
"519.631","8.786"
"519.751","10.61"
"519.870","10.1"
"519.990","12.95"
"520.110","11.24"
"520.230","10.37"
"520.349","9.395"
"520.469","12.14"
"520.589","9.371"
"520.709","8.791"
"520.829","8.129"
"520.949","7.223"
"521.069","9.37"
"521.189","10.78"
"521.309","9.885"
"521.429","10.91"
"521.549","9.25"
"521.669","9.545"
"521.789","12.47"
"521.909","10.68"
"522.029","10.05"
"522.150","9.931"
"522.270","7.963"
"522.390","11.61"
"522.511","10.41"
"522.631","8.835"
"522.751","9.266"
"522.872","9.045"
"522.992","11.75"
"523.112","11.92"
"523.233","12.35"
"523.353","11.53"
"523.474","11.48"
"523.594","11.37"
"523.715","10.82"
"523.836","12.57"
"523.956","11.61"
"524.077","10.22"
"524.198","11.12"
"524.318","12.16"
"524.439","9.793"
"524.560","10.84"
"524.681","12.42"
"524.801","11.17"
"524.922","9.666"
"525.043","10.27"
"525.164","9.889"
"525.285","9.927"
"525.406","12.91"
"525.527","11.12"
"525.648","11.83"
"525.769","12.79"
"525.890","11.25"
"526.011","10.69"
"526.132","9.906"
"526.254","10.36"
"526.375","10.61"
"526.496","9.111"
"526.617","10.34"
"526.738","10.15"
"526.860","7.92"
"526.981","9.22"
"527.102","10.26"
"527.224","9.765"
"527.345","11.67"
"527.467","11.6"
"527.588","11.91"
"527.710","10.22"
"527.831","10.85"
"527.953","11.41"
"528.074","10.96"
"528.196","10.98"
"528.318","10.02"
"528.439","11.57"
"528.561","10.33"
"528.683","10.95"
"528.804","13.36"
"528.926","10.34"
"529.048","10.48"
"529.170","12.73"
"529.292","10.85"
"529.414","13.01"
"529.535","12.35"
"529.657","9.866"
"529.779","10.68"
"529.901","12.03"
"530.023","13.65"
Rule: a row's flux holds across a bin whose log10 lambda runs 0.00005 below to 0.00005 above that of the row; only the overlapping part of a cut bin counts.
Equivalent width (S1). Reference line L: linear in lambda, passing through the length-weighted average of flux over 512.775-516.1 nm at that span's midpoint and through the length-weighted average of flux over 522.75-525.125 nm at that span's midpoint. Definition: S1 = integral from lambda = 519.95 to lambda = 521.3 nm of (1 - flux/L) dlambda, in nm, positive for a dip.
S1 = 0.083 nm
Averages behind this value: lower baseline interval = 9.63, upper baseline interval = 11.1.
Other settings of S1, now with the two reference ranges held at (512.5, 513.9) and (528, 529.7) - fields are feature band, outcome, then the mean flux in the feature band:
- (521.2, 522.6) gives 0.05 nm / 10.2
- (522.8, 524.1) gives -0.07 nm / 11.3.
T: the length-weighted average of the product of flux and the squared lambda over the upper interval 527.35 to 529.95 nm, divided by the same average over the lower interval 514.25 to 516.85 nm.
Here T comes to 1.3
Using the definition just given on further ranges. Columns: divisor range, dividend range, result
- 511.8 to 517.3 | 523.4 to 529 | 1.19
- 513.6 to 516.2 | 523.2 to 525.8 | 1.23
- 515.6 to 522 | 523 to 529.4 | 1.17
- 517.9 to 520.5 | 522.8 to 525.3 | 1.13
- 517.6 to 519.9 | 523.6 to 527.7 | 1.14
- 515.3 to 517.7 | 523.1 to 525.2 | 1.27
